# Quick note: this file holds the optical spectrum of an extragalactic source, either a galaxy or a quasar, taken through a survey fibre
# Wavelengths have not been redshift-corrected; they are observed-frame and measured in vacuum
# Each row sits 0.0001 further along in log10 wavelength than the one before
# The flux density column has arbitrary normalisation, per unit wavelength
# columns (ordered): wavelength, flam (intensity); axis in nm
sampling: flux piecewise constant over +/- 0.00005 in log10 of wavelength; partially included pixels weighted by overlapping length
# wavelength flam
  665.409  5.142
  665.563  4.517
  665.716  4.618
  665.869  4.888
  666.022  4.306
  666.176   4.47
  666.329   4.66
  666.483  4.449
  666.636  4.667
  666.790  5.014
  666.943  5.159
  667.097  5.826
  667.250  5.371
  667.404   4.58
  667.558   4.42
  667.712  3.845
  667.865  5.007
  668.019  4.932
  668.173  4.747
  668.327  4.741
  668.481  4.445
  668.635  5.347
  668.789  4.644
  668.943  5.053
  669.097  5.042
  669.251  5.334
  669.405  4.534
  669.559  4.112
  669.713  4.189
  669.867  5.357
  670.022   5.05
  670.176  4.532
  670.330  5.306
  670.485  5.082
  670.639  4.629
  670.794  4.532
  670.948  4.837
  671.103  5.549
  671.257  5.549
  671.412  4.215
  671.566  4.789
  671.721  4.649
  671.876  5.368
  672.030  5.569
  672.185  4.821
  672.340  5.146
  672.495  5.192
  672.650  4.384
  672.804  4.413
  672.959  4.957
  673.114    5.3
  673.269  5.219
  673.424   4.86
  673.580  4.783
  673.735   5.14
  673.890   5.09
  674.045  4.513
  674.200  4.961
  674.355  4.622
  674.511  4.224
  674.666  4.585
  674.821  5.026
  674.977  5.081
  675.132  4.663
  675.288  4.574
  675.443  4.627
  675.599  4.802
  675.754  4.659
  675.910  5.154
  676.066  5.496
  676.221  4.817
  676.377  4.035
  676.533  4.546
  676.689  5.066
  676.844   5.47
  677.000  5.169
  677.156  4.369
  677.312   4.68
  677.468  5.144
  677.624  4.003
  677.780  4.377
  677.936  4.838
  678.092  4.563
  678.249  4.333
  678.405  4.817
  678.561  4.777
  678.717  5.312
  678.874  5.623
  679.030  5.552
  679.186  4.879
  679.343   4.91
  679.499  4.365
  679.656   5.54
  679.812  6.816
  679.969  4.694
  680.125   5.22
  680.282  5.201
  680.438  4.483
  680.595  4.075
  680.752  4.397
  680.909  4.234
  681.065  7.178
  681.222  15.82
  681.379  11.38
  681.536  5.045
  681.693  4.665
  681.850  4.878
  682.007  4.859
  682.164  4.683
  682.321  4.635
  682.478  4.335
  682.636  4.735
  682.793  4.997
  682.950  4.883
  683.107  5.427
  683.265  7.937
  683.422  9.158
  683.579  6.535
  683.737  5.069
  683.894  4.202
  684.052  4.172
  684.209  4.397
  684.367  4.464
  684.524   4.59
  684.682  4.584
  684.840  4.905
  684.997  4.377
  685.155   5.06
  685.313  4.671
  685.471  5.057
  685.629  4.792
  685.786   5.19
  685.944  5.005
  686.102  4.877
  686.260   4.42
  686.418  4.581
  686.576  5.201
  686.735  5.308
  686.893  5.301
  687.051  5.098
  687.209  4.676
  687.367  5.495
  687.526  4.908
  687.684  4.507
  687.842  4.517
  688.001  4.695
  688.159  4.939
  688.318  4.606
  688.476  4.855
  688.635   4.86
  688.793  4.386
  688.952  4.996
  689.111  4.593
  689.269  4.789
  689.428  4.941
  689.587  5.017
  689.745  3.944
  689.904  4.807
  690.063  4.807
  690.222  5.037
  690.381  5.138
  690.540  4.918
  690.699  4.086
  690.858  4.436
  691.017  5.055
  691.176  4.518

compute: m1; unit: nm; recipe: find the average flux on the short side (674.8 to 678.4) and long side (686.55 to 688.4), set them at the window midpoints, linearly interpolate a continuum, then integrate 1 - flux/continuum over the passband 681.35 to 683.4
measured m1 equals -0.29 nm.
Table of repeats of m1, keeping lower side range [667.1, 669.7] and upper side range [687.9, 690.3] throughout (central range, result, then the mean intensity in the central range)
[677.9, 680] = -0.14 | 5.08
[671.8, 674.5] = -0.10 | 4.94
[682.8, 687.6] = -0.39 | 5.14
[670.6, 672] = -0.05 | 4.93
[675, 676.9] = -0.02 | 4.83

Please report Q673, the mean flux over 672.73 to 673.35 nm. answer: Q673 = 4.97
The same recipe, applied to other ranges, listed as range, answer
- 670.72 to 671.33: 5.12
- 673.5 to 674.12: 4.88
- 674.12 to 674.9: 4.68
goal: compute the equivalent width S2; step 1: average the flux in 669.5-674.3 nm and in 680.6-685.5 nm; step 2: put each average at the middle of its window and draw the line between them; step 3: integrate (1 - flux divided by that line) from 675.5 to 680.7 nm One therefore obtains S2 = 0.405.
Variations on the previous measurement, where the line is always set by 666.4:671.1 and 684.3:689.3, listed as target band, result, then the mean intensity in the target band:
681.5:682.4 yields 0.01 nm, 4.78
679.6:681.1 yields -0.09 nm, 5.12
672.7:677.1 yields -0.01 nm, 4.85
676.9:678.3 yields 0.06 nm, 4.62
